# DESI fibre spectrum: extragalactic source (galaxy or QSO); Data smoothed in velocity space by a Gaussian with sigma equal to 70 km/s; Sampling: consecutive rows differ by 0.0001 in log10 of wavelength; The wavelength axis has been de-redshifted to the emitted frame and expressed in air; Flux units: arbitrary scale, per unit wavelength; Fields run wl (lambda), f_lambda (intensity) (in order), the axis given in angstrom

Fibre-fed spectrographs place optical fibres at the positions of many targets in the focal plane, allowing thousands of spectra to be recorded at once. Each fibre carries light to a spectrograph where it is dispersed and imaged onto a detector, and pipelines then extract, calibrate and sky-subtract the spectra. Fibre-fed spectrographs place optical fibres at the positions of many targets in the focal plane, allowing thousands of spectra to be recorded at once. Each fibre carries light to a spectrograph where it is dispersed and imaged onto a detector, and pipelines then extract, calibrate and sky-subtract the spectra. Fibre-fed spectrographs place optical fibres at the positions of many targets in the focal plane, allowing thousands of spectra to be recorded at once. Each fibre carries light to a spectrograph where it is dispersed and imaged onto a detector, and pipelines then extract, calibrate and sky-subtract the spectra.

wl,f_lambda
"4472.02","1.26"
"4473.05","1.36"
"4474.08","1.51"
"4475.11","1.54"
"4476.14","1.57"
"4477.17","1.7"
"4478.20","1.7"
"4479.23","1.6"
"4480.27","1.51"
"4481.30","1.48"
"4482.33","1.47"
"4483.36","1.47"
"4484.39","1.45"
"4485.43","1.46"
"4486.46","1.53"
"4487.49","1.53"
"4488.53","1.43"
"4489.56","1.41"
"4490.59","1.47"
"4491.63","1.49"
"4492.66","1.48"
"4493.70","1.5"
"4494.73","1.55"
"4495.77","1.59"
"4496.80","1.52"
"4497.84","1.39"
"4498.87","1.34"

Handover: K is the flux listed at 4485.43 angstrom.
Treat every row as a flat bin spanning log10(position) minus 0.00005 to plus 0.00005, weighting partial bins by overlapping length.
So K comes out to 1.46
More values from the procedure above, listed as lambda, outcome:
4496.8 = 1.52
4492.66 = 1.48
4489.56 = 1.41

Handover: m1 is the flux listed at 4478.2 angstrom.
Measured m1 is 1.7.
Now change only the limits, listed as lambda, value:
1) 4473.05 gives 1.36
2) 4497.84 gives 1.39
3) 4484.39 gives 1.45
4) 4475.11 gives 1.54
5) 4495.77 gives 1.59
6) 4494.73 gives 1.55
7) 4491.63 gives 1.49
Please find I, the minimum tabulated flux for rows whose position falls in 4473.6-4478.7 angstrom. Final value 1.51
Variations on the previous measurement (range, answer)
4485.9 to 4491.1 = 1.41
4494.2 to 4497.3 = 1.52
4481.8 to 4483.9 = 1.47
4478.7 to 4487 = 1.45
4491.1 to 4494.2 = 1.48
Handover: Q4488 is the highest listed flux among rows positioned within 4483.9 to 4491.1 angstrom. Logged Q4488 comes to 1.53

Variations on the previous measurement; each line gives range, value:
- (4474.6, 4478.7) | 1.7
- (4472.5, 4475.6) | 1.54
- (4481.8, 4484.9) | 1.47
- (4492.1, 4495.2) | 1.55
